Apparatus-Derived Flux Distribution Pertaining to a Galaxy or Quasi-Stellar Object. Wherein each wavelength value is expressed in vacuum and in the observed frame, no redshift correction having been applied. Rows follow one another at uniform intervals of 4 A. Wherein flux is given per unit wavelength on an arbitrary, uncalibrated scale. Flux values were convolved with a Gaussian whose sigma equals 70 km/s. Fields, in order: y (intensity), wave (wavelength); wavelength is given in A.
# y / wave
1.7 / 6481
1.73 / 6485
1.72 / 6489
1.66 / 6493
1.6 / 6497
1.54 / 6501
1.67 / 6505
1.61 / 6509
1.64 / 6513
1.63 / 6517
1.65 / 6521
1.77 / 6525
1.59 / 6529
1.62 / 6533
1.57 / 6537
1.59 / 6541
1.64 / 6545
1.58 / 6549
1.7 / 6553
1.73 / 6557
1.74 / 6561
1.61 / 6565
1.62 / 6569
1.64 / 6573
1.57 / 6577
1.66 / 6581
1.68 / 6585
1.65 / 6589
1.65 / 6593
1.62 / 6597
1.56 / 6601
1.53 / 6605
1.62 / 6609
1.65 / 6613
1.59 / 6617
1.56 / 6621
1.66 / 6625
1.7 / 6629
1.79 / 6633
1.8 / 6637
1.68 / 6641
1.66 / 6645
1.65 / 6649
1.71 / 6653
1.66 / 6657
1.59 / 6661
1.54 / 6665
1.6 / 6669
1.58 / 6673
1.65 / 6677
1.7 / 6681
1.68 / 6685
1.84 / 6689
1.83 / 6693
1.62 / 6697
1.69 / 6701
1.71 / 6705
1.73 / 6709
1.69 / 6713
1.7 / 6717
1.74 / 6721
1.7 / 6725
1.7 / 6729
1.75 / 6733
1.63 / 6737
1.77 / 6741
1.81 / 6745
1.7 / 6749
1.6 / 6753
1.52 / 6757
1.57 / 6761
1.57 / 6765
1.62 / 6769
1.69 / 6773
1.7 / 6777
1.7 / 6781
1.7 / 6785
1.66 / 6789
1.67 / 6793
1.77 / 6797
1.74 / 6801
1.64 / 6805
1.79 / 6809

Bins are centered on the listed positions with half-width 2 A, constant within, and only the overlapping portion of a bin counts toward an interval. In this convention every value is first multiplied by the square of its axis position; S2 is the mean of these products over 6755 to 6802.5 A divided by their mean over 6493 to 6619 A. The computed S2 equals 1.09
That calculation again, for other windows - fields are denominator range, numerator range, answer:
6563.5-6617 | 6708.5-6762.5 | 1.09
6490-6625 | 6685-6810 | 1.10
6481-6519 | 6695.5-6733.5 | 1.10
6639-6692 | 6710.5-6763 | 1.04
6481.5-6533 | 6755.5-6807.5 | 1.09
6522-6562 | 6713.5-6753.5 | 1.10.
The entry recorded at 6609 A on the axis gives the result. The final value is 1.62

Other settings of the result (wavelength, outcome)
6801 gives 1.74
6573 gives 1.64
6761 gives 1.57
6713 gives 1.69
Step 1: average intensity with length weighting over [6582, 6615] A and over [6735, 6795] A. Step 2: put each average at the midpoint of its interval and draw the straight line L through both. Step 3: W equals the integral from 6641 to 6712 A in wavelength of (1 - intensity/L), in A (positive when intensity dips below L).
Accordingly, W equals -1.5 A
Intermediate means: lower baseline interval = 1.62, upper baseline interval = 1.66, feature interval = 1.67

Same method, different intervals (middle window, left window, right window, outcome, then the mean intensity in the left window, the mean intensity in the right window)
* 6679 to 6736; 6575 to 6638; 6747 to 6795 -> -2.7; 1.64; 1.64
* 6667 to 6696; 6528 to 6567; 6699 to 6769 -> -0.5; 1.64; 1.68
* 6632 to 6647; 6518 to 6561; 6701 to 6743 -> -0.4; 1.65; 1.71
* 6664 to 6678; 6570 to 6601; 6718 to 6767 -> 0.5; 1.63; 1.67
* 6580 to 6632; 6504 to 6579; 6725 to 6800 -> 0.7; 1.64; 1.68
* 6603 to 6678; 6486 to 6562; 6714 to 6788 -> 0.8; 1.64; 1.68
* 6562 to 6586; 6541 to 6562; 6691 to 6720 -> 0.6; 1.67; 1.71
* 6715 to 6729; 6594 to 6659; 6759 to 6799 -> -0.4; 1.65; 1.66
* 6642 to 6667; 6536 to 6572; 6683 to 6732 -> 0.8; 1.64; 1.72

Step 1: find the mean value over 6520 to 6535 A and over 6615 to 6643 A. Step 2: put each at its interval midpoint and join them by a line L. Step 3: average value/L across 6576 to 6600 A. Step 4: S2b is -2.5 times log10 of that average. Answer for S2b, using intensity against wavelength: 0.02 mag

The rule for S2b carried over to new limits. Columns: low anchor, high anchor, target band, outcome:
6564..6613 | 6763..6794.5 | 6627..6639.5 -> -0.084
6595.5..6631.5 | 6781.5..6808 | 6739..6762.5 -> 0.010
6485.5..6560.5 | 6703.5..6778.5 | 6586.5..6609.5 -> 0.033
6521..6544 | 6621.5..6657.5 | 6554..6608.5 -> 0.016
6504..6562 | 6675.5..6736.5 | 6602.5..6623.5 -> 0.058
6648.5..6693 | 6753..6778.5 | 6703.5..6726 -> -0.048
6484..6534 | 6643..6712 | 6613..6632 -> 0.017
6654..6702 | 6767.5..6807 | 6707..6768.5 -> 0.001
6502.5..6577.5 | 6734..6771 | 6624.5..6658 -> -0.039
